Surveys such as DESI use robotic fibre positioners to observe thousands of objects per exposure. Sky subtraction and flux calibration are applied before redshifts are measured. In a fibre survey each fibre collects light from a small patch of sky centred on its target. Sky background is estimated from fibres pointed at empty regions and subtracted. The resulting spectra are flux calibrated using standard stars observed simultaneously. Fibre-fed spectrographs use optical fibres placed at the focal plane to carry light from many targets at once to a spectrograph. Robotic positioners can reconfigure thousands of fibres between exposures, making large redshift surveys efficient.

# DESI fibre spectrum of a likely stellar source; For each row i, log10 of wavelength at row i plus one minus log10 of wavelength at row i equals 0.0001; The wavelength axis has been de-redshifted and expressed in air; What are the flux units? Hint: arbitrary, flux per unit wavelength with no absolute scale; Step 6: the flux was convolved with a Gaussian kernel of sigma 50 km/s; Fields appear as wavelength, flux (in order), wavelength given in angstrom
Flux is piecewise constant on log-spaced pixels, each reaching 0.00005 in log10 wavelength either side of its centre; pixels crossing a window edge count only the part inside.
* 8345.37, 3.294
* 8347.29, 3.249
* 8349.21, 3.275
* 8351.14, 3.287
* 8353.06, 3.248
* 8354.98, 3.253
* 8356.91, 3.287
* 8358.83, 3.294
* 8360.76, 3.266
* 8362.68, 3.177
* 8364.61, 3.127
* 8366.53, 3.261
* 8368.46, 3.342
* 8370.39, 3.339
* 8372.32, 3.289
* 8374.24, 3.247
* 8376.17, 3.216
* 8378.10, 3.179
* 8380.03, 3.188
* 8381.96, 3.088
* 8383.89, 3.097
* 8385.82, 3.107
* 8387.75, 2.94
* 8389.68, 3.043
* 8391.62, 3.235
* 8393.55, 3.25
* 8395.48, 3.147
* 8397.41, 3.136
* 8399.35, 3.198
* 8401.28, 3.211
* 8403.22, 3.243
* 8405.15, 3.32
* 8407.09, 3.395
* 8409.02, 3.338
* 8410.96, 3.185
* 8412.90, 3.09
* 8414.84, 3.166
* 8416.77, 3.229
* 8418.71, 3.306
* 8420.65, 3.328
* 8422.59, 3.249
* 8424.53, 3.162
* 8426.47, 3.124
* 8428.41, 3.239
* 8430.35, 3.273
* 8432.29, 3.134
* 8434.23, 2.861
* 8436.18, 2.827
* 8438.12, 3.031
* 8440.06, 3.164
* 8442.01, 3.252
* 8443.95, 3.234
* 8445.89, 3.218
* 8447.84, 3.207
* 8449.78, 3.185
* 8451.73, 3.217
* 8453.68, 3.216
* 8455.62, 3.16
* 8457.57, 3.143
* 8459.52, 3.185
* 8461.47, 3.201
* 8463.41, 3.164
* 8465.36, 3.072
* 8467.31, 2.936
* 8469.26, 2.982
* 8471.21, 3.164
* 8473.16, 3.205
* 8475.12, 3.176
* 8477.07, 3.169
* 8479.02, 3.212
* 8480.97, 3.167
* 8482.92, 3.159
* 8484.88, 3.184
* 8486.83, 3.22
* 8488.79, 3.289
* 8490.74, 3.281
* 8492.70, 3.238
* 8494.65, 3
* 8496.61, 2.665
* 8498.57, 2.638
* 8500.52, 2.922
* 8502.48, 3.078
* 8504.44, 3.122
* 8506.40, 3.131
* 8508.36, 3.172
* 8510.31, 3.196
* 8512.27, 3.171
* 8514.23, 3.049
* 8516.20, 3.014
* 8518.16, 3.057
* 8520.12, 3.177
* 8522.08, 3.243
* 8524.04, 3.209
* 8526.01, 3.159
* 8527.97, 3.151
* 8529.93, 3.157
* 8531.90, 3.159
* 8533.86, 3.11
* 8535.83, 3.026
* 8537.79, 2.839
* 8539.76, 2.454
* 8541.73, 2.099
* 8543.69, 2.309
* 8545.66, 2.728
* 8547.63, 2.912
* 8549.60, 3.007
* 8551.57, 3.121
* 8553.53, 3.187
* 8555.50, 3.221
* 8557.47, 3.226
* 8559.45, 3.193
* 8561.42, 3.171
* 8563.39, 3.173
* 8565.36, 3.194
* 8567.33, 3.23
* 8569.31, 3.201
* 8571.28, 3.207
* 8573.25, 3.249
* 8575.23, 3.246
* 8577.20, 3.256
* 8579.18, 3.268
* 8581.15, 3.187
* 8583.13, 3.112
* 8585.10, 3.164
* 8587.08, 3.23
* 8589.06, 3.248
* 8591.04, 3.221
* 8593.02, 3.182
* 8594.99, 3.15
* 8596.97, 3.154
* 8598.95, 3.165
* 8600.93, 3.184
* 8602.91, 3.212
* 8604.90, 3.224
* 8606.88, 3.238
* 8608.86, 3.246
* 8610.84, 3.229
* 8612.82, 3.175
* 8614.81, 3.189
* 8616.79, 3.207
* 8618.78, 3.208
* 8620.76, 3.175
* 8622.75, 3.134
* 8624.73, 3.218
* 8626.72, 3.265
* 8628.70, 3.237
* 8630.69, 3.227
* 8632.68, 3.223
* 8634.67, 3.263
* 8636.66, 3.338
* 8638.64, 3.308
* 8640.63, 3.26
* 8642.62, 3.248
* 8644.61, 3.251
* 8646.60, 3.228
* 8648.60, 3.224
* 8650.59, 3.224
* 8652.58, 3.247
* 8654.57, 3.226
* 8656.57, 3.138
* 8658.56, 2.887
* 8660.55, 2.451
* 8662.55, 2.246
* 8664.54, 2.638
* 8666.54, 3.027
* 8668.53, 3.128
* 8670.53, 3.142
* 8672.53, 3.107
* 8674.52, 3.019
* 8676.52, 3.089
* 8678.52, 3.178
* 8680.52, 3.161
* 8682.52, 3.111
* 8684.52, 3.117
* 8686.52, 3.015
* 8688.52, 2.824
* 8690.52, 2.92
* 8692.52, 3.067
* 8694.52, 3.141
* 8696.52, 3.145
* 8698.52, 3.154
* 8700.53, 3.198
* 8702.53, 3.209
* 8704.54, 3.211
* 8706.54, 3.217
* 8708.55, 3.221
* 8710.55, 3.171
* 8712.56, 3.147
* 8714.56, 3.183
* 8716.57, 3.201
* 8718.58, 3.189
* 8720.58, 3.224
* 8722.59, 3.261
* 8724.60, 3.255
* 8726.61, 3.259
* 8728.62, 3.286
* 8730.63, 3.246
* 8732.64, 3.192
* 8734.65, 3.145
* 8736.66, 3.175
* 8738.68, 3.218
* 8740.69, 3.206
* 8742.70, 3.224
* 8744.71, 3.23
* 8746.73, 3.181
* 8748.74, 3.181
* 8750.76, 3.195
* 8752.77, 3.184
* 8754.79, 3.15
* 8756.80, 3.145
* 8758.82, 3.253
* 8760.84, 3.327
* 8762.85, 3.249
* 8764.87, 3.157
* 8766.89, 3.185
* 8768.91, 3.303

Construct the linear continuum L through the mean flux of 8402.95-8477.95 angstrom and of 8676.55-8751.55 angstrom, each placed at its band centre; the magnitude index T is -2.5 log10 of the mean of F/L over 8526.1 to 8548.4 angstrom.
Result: 0.12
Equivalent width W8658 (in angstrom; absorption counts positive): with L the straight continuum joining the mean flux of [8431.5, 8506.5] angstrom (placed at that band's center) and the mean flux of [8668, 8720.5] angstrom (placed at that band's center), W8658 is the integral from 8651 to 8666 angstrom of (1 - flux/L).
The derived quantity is 1.3 angstrom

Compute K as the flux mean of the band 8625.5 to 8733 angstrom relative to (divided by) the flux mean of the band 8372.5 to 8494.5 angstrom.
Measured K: 0.99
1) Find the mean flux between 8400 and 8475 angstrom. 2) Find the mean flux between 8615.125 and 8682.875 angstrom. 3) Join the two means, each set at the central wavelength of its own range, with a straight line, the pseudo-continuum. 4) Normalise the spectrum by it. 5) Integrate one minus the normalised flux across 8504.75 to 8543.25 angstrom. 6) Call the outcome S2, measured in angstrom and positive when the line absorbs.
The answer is 1.6 angstrom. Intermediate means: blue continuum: 3.17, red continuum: 3.12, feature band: 3.02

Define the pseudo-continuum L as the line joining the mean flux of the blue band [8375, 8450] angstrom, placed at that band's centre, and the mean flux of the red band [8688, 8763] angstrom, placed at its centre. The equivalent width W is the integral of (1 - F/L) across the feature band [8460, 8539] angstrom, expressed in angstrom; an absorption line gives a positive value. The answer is 1.8 angstrom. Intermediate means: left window 3.17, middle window 3.11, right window 3.19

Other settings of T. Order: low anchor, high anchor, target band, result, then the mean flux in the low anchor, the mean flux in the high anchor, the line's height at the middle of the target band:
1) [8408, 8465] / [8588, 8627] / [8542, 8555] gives 0.12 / 3.17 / 3.2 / 3.19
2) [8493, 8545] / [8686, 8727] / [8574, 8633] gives -0.05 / 2.98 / 3.15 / 3.06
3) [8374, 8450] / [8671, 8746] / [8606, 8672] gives 0.01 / 3.18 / 3.16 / 3.16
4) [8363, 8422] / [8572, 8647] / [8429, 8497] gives 0.02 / 3.21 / 3.22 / 3.21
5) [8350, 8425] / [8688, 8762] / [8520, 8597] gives 0.04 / 3.22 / 3.18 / 3.2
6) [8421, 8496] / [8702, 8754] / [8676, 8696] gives 0.05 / 3.15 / 3.21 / 3.2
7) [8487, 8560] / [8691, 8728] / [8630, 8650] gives -0.04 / 3.02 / 3.19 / 3.13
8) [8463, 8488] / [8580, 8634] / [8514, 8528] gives 0.01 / 3.14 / 3.2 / 3.16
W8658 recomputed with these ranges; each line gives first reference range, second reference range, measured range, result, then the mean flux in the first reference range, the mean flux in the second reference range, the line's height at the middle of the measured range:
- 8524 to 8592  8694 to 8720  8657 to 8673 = 1.64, 3.07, 3.19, 3.15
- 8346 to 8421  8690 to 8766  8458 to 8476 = 0.52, 3.22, 3.19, 3.21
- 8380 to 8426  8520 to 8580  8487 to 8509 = 0.38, 3.19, 3.06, 3.11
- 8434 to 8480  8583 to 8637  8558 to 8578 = -0.15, 3.14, 3.21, 3.19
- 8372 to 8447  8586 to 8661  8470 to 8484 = 0.03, 3.18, 3.2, 3.18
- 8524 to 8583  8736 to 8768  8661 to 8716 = 1.65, 3.05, 3.2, 3.16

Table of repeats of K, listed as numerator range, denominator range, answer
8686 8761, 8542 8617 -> 1.01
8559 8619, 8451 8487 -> 1.02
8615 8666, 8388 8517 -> 0.99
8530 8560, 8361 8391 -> 0.92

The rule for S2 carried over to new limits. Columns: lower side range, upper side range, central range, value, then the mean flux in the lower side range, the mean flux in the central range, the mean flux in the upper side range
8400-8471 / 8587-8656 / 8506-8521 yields 0.3 angstrom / 3.17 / 3.12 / 3.22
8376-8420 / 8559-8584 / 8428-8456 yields 0.4 angstrom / 3.19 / 3.15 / 3.21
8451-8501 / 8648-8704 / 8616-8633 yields -0.8 angstrom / 3.12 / 3.21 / 3.04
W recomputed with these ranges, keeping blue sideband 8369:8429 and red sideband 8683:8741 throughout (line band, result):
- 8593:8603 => 0.0 angstrom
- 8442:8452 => -0.1 angstrom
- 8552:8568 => -0.1 angstrom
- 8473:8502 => 0.9 angstrom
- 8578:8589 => -0.1 angstrom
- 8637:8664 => 0.9 angstrom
